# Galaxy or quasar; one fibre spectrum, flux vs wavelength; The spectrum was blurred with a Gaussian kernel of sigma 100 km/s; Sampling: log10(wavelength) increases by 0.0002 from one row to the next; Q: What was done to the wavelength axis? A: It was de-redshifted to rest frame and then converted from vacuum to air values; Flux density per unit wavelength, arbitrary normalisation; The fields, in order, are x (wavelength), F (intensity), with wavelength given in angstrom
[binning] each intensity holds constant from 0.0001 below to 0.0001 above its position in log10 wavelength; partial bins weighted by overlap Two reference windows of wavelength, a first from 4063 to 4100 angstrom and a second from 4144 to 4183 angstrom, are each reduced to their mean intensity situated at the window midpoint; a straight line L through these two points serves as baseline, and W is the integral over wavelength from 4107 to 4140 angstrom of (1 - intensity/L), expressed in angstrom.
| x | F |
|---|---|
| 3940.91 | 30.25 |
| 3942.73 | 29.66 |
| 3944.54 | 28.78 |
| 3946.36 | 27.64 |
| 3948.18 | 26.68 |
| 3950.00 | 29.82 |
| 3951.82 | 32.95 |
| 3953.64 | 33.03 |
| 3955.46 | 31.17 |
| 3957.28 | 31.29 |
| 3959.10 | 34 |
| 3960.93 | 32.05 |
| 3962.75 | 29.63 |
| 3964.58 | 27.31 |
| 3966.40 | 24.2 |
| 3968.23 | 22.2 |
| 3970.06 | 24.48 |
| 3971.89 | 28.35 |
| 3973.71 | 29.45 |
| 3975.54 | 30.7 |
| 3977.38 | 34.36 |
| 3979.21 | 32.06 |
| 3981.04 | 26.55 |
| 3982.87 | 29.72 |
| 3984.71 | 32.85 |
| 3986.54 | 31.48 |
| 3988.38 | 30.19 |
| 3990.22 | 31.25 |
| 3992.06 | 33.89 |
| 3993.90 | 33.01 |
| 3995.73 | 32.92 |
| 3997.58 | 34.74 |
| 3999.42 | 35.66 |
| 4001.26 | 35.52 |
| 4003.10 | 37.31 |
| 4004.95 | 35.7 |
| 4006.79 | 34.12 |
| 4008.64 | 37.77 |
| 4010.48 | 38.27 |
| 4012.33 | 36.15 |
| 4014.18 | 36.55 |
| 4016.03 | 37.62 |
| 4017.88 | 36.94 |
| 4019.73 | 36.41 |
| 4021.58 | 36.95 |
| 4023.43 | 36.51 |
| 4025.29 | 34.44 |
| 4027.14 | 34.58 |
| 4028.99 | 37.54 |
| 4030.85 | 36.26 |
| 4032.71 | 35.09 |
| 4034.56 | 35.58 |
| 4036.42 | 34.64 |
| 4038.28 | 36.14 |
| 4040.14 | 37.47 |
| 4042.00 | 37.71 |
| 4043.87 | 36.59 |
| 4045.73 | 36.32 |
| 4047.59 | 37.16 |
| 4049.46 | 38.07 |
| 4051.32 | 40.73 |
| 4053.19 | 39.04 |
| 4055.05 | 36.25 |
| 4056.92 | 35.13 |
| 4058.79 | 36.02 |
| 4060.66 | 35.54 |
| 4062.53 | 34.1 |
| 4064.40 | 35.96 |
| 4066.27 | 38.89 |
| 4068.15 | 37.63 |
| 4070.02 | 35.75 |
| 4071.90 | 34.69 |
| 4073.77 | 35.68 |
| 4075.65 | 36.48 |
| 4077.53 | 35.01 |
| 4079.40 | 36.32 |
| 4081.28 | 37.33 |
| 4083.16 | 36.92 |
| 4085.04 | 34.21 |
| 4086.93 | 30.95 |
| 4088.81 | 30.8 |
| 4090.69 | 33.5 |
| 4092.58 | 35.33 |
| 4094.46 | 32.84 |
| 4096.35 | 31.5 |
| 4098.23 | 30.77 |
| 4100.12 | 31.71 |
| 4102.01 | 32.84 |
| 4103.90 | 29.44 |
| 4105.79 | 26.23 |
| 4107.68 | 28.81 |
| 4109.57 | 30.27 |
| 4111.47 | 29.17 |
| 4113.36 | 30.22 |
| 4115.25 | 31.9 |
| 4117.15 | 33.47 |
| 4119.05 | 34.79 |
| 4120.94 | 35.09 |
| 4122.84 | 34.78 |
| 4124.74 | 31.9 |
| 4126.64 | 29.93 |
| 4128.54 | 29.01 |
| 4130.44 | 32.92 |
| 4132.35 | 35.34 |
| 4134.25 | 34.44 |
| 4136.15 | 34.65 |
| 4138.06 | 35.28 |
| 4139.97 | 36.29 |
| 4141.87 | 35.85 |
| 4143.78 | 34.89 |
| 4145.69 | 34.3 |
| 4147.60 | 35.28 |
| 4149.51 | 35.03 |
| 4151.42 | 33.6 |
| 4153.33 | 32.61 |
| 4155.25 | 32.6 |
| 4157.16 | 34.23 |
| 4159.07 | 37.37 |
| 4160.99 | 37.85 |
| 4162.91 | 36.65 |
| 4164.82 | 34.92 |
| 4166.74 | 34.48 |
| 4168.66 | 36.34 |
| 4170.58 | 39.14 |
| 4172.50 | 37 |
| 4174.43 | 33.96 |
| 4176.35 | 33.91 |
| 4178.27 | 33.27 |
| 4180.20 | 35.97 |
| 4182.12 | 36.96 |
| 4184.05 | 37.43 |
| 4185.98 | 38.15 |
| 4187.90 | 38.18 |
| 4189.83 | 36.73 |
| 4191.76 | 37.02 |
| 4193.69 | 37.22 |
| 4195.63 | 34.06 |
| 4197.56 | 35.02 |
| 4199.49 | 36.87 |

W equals 2.2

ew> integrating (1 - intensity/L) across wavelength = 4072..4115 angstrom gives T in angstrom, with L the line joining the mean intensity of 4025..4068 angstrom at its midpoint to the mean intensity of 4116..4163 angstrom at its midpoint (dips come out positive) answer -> 3.4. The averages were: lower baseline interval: 36.5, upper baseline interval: 34.3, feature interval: 32.6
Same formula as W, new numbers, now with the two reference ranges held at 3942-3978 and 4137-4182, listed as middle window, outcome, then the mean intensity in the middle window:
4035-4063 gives -4.2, 36.7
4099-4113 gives 1.6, 29.8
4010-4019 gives -1.8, 37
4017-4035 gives -2.7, 36.1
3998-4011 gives -2.4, 36.2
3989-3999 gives -0.9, 33.2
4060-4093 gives -2.5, 35.3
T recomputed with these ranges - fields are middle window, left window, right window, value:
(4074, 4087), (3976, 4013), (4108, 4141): -1.0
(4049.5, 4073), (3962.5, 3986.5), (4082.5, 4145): -4.2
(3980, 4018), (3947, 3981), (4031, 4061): -1.7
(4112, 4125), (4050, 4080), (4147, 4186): 1.0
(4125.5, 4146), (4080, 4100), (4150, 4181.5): 0.4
